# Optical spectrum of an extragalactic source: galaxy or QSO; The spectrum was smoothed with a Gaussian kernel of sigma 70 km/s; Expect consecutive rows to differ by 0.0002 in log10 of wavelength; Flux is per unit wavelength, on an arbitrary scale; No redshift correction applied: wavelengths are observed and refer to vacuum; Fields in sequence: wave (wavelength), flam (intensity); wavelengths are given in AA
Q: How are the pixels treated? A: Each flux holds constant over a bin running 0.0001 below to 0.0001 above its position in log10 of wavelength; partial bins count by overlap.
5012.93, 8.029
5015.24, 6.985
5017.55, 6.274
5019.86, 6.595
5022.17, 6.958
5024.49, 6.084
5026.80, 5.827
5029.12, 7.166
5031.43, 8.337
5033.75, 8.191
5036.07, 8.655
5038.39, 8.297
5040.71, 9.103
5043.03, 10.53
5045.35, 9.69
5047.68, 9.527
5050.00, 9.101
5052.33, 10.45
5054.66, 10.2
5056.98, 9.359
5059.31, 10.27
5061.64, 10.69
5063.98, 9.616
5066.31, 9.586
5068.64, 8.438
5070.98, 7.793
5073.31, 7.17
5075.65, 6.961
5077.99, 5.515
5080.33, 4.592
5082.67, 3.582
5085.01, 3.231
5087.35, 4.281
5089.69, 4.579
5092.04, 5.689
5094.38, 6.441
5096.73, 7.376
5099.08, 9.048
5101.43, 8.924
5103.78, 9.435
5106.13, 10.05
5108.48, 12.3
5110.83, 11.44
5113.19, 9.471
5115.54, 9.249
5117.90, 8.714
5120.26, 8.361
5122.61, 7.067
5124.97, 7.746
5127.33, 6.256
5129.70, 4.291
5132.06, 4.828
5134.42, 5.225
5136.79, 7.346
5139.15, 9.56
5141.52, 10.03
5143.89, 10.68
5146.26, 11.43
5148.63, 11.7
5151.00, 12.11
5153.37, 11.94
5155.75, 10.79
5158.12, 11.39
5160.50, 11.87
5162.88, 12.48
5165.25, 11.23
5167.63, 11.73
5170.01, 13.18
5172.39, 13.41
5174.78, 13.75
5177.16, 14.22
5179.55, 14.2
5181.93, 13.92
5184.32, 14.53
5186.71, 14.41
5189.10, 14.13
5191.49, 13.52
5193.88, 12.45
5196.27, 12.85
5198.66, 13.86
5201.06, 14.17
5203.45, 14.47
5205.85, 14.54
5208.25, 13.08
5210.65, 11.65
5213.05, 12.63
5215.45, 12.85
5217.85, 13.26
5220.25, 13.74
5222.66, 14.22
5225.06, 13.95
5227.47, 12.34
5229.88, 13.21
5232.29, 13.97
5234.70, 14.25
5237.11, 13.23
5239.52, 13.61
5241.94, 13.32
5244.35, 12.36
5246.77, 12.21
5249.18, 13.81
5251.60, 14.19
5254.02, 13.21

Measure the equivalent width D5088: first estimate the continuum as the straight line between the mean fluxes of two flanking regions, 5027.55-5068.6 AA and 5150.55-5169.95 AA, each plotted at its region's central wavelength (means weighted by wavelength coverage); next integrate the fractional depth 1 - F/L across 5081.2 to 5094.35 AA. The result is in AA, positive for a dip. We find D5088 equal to 7.4 AA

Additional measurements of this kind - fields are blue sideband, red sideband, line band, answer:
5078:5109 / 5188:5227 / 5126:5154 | 2.54 AA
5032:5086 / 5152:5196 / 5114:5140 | 9.11 AA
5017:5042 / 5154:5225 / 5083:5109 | 7.28 AA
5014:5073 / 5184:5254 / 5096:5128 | 4.32 AA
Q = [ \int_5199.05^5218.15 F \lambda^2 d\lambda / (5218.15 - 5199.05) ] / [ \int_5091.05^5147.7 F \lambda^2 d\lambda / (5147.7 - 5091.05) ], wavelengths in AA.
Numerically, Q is 1.6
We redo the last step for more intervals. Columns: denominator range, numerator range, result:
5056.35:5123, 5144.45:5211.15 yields 1.70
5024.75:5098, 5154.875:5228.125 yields 1.80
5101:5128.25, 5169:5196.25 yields 1.55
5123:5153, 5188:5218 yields 1.61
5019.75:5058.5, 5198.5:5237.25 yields 1.69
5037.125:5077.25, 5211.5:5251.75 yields 1.55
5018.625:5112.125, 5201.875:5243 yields 1.78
